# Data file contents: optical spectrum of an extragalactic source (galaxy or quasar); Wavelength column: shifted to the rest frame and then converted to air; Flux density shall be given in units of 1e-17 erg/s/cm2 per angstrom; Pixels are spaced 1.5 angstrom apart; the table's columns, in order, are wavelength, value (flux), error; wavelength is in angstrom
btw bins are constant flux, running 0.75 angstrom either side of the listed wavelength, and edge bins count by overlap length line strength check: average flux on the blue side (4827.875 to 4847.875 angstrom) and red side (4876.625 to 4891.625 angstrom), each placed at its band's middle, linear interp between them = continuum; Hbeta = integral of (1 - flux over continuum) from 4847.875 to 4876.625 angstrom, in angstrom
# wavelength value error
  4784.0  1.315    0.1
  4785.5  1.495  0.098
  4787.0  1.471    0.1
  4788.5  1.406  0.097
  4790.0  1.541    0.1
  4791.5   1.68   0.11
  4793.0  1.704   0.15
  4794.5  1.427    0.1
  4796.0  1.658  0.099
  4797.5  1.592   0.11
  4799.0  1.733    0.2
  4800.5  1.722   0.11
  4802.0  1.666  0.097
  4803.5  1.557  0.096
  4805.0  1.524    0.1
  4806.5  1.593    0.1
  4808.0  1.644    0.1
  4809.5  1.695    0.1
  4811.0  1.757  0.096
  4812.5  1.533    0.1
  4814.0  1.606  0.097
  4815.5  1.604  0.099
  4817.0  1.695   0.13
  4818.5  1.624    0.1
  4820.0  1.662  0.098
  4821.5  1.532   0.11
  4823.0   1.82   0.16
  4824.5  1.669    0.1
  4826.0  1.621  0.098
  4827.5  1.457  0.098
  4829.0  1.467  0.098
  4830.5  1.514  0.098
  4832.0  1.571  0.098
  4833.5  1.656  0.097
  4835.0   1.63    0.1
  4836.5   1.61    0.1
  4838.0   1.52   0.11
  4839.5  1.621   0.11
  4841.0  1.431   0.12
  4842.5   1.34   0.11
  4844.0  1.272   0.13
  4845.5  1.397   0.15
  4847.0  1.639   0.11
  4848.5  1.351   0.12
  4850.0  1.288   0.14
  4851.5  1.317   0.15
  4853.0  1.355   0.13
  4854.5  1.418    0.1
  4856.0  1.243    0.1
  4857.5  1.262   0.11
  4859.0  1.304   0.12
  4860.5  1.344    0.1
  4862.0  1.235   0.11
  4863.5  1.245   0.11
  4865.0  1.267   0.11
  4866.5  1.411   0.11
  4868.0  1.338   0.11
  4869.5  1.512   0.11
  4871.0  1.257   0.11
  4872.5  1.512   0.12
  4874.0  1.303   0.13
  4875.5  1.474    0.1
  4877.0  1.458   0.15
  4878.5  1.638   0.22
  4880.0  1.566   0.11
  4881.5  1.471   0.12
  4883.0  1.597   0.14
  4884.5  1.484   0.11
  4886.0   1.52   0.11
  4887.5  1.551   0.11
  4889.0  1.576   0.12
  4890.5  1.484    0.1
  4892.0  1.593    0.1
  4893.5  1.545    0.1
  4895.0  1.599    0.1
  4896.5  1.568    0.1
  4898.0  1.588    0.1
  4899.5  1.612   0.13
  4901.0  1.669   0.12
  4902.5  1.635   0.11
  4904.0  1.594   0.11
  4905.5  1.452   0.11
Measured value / 3.5 angstrom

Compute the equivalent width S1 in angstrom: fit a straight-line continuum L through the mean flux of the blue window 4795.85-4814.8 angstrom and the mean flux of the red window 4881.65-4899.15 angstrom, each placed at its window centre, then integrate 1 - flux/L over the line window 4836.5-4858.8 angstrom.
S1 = 2.8 angstrom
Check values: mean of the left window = 1.64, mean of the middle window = 1.39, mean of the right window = 1.55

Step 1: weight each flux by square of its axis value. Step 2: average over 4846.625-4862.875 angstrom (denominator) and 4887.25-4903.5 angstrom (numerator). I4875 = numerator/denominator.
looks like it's 1.21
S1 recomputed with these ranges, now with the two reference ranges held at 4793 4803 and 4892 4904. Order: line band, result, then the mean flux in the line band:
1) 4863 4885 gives 2.4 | 1.44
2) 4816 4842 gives 0.5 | 1.59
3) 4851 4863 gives 2.3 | 1.31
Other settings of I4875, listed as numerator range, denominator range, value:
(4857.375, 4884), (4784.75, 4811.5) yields 0.90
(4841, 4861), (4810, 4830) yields 0.85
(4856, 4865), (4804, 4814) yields 0.80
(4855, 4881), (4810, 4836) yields 0.87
